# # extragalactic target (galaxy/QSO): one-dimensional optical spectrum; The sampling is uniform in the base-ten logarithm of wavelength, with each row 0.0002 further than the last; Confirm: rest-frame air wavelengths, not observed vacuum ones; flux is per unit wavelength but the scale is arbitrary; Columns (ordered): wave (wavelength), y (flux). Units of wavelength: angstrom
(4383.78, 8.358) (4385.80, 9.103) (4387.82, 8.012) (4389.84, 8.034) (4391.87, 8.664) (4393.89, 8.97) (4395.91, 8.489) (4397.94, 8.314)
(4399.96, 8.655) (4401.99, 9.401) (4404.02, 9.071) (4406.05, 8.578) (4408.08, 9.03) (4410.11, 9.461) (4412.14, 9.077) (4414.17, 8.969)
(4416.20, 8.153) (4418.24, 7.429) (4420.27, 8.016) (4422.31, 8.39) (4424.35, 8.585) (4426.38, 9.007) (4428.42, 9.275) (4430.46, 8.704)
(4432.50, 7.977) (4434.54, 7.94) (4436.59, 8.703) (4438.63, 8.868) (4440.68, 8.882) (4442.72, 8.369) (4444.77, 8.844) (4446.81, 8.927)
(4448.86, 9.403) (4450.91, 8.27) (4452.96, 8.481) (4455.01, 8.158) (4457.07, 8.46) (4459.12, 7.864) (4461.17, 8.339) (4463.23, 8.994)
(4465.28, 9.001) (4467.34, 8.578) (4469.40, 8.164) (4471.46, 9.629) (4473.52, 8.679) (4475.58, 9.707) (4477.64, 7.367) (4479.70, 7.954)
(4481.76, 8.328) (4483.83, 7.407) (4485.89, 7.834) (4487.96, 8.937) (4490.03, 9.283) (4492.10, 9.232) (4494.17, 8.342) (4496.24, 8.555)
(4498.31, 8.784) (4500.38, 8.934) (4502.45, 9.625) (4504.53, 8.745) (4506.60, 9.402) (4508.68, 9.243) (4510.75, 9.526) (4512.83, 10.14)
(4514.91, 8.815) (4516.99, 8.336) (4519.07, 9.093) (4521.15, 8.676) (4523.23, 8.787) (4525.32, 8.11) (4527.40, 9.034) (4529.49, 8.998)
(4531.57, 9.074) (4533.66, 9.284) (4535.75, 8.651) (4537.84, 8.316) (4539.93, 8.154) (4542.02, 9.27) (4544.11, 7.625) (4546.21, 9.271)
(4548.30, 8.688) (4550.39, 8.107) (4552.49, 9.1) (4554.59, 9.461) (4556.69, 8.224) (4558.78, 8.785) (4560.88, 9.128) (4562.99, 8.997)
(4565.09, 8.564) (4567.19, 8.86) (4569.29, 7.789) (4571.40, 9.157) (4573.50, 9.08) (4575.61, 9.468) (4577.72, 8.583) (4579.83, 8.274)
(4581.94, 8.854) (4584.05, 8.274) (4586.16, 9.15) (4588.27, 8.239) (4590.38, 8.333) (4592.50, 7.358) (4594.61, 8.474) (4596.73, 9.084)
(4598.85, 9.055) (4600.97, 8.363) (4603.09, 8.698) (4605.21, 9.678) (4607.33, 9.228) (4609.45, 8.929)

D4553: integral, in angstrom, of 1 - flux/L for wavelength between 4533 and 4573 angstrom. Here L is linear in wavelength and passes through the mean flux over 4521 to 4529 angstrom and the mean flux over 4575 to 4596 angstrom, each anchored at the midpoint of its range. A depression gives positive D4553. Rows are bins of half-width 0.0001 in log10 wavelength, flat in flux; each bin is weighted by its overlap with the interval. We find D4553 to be -0.6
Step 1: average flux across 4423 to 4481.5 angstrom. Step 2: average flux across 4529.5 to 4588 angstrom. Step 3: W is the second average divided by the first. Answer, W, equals 1.0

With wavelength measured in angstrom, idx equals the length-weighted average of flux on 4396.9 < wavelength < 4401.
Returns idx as 8.48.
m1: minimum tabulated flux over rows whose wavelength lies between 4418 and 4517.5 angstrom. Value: 7.367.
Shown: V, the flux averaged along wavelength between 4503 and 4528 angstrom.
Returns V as 9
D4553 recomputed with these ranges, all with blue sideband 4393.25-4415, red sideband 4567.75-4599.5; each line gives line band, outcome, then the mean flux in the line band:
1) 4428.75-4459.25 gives 0.98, 8.56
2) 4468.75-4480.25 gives 0.22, 8.63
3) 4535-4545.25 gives 0.33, 8.4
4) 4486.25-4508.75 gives -0.54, 8.96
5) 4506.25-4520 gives -0.77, 9.21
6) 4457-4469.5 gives 0.42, 8.51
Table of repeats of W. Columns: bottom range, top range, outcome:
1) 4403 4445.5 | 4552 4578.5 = 1.03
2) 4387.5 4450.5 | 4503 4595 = 1.01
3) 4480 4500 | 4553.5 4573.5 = 1.03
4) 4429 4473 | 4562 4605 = 1.01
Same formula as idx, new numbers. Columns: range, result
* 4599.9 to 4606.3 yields 8.91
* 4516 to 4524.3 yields 8.72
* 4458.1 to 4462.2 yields 8.1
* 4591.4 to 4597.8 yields 8.3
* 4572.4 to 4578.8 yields 9.04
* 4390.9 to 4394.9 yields 8.83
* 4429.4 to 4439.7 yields 8.44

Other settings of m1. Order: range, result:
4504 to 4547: 7.625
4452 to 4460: 7.864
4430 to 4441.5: 7.94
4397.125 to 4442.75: 7.429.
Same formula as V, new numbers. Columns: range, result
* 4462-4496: 8.59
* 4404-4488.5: 8.56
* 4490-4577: 8.87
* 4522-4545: 8.67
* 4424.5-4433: 8.78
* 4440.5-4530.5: 8.73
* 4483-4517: 8.92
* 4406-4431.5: 8.67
